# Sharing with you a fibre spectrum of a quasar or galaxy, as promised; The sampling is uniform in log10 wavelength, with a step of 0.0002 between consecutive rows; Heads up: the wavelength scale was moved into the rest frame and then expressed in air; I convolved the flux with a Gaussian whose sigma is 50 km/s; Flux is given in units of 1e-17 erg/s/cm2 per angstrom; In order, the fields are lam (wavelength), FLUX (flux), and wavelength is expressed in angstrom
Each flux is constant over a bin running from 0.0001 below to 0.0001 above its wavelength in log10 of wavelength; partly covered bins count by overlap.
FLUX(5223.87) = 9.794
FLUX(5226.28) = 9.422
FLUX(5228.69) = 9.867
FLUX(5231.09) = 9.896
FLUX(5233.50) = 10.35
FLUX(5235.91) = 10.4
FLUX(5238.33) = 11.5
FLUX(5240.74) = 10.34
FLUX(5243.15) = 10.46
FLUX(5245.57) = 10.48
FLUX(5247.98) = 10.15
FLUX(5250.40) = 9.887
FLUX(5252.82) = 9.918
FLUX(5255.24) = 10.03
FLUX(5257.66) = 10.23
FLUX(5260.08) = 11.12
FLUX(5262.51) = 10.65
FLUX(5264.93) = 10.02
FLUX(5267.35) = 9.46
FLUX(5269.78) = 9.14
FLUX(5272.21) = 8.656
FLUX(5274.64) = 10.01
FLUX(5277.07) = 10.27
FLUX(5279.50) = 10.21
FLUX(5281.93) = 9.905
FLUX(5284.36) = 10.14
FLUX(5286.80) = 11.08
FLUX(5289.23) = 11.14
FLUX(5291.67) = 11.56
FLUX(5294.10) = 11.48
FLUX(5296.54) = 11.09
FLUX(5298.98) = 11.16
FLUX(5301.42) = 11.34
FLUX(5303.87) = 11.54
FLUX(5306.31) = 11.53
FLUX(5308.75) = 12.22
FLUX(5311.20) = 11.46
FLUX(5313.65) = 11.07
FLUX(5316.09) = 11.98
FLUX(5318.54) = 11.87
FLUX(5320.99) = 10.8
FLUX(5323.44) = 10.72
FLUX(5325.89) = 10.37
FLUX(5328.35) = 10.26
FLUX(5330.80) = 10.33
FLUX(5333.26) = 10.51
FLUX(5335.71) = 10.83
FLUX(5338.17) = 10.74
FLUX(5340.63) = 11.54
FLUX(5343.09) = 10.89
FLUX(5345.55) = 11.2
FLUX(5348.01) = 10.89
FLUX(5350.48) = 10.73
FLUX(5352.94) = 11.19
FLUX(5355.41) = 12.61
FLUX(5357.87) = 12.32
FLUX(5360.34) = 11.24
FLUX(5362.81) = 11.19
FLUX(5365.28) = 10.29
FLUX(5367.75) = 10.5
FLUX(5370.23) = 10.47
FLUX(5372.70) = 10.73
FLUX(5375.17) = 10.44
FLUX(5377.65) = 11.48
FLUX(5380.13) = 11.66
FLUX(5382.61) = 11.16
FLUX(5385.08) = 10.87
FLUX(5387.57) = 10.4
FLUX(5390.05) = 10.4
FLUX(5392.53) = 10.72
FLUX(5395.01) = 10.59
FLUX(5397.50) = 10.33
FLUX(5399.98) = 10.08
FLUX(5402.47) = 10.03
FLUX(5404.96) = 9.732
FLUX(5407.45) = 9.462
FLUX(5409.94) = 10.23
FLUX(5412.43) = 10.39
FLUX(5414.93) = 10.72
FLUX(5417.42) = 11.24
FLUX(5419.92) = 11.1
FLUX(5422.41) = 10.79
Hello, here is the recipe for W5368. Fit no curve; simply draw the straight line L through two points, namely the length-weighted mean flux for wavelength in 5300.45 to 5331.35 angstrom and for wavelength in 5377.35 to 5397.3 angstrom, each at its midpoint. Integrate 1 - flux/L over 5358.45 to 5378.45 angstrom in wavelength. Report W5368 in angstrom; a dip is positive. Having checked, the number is 0.2 angstrom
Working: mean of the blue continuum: 11.2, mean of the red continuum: 10.9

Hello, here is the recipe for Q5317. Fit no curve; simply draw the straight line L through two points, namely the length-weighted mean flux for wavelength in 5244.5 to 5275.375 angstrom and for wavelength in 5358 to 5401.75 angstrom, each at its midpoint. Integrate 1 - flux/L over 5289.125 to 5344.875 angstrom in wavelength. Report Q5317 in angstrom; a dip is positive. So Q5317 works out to -4.30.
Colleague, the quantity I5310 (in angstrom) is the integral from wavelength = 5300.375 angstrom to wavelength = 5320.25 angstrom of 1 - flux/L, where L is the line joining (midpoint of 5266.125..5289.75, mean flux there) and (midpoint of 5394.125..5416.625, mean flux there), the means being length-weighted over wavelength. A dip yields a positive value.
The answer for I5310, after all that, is -3.14 angstrom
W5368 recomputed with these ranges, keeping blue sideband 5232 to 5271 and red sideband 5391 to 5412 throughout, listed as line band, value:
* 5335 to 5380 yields -4.0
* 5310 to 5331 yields -1.7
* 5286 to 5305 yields -2.0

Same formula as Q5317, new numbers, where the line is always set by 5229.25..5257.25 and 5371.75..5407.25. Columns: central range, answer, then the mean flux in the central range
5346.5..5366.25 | -1.5 angstrom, 11.3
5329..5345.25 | -0.5 angstrom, 10.8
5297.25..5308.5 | -1.1 angstrom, 11.5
